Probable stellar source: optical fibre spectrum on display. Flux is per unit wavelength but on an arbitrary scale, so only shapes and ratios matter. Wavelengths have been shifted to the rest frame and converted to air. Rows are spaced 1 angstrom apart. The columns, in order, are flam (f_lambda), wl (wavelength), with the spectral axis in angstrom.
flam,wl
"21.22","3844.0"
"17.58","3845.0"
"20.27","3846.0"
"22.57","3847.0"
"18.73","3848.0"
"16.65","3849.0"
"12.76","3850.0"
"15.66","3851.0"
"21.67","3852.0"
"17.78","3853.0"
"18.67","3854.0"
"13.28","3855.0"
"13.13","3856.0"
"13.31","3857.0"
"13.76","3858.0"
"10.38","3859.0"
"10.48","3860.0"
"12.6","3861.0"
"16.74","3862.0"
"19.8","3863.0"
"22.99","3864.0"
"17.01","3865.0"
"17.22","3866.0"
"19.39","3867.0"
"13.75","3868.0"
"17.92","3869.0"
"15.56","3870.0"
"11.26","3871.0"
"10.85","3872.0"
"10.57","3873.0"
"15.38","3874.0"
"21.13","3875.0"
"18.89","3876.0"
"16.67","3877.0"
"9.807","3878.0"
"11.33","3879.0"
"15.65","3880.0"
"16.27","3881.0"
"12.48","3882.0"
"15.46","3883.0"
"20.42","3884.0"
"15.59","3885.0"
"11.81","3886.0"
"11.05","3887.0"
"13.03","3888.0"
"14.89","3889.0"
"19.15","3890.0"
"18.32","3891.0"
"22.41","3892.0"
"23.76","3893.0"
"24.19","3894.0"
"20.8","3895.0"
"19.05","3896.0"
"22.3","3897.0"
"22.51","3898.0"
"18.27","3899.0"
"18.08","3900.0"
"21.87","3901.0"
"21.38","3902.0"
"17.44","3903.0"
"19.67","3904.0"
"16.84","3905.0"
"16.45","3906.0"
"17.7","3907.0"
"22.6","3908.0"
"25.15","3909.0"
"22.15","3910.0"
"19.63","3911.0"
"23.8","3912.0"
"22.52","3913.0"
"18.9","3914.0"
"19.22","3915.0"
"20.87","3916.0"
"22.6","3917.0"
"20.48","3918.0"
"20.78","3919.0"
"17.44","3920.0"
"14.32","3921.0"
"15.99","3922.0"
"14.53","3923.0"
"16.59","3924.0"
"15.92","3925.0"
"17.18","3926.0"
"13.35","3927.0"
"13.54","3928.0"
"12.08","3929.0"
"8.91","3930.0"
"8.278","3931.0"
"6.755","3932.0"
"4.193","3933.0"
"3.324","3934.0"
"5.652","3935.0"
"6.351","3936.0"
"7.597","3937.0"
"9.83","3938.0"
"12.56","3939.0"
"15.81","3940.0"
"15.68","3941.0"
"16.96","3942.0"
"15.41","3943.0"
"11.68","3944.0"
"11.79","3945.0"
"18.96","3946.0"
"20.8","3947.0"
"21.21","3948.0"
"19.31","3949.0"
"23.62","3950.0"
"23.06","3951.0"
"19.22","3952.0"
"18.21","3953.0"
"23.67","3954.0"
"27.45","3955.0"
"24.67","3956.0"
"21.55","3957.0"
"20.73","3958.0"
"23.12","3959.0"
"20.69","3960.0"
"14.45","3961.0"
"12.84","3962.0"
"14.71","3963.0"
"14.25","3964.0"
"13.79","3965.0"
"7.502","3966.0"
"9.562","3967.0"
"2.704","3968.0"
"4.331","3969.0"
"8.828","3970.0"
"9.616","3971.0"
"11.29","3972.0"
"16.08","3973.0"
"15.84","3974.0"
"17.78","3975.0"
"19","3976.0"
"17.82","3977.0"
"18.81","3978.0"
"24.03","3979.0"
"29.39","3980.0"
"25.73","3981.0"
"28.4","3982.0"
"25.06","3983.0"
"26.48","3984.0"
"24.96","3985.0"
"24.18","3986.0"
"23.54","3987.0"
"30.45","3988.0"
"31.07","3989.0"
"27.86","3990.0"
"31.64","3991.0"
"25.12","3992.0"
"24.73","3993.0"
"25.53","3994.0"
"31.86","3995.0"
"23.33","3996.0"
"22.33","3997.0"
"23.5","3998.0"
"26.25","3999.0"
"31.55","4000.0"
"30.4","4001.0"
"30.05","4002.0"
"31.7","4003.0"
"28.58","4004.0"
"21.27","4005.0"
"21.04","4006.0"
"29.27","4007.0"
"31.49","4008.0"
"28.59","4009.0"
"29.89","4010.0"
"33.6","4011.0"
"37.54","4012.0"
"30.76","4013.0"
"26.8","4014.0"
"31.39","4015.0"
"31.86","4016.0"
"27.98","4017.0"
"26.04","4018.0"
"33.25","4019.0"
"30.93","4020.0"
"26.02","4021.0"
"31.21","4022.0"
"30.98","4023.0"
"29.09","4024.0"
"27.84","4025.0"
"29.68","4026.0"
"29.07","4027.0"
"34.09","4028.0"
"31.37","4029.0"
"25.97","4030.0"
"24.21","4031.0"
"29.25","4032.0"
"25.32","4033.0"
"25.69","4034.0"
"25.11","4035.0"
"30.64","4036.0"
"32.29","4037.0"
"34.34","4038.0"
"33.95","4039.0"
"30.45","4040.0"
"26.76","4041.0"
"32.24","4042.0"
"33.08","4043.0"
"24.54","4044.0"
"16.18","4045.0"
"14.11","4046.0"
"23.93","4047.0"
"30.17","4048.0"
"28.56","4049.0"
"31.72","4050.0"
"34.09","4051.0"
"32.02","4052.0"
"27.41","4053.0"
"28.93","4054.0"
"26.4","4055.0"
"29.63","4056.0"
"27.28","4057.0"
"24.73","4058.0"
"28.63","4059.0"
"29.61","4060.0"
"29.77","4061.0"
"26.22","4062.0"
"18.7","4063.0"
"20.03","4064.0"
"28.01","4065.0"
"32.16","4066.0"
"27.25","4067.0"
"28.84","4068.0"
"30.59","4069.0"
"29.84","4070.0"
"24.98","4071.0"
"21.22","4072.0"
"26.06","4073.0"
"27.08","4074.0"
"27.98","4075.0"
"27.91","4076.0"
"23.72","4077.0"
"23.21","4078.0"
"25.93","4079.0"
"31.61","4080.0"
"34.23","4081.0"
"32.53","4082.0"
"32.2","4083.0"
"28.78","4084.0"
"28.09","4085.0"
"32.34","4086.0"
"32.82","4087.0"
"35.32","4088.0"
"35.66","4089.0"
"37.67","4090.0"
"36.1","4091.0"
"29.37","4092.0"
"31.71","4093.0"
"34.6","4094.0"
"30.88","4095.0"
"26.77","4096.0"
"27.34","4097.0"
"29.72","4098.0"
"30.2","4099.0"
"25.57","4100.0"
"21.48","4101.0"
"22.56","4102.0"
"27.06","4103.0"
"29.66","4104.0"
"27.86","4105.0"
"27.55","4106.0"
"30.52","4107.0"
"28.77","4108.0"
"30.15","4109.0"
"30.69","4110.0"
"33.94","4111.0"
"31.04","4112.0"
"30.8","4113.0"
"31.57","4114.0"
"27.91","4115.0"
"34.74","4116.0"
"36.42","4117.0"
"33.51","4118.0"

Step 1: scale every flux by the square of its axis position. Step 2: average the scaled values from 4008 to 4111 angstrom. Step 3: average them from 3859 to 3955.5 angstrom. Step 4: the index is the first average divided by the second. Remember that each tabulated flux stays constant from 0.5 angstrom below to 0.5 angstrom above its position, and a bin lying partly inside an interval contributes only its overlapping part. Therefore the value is 1.87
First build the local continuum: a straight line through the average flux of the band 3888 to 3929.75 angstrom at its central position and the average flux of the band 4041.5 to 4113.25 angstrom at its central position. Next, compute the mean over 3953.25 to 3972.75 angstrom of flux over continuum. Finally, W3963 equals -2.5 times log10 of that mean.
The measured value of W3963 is 0.41 mag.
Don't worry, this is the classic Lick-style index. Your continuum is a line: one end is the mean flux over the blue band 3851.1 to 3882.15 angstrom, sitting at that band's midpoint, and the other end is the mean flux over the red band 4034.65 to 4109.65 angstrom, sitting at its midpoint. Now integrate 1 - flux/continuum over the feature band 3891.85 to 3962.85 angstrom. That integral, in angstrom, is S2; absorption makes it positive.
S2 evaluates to 5.90 angstrom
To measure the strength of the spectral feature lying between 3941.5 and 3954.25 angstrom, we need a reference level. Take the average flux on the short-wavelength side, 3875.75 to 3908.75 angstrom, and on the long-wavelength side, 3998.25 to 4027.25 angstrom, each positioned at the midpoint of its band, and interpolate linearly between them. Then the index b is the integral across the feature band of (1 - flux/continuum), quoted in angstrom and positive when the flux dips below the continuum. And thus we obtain 2.49 angstrom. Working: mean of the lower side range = 17.8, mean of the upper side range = 29.4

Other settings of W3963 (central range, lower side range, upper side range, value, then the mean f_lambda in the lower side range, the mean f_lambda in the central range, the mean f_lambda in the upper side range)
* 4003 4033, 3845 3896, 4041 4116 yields -0.168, 16.3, 29.3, 28.6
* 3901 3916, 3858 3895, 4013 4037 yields -0.085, 16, 20.3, 29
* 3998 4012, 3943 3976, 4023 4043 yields -0.179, 16.4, 28.9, 29.5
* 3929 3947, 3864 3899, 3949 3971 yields 0.456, 16.8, 10.9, 16.5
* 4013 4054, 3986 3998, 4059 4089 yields -0.047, 26.8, 28.8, 28.3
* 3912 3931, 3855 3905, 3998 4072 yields 0.165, 16.6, 16.9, 28.5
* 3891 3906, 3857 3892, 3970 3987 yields -0.230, 15.3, 20.4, 20.6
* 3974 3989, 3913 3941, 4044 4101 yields -0.238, 13.6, 23.9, 28.4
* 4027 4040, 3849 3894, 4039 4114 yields -0.135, 15.8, 29.4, 28.6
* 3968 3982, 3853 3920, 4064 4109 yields 0.334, 17.5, 16.7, 29.1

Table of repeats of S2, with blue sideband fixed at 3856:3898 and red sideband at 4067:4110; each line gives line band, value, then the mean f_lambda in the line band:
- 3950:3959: -0.6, 22.4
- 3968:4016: -2.6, 24.7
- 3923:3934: 4.5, 11.4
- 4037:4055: -1.3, 28.4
